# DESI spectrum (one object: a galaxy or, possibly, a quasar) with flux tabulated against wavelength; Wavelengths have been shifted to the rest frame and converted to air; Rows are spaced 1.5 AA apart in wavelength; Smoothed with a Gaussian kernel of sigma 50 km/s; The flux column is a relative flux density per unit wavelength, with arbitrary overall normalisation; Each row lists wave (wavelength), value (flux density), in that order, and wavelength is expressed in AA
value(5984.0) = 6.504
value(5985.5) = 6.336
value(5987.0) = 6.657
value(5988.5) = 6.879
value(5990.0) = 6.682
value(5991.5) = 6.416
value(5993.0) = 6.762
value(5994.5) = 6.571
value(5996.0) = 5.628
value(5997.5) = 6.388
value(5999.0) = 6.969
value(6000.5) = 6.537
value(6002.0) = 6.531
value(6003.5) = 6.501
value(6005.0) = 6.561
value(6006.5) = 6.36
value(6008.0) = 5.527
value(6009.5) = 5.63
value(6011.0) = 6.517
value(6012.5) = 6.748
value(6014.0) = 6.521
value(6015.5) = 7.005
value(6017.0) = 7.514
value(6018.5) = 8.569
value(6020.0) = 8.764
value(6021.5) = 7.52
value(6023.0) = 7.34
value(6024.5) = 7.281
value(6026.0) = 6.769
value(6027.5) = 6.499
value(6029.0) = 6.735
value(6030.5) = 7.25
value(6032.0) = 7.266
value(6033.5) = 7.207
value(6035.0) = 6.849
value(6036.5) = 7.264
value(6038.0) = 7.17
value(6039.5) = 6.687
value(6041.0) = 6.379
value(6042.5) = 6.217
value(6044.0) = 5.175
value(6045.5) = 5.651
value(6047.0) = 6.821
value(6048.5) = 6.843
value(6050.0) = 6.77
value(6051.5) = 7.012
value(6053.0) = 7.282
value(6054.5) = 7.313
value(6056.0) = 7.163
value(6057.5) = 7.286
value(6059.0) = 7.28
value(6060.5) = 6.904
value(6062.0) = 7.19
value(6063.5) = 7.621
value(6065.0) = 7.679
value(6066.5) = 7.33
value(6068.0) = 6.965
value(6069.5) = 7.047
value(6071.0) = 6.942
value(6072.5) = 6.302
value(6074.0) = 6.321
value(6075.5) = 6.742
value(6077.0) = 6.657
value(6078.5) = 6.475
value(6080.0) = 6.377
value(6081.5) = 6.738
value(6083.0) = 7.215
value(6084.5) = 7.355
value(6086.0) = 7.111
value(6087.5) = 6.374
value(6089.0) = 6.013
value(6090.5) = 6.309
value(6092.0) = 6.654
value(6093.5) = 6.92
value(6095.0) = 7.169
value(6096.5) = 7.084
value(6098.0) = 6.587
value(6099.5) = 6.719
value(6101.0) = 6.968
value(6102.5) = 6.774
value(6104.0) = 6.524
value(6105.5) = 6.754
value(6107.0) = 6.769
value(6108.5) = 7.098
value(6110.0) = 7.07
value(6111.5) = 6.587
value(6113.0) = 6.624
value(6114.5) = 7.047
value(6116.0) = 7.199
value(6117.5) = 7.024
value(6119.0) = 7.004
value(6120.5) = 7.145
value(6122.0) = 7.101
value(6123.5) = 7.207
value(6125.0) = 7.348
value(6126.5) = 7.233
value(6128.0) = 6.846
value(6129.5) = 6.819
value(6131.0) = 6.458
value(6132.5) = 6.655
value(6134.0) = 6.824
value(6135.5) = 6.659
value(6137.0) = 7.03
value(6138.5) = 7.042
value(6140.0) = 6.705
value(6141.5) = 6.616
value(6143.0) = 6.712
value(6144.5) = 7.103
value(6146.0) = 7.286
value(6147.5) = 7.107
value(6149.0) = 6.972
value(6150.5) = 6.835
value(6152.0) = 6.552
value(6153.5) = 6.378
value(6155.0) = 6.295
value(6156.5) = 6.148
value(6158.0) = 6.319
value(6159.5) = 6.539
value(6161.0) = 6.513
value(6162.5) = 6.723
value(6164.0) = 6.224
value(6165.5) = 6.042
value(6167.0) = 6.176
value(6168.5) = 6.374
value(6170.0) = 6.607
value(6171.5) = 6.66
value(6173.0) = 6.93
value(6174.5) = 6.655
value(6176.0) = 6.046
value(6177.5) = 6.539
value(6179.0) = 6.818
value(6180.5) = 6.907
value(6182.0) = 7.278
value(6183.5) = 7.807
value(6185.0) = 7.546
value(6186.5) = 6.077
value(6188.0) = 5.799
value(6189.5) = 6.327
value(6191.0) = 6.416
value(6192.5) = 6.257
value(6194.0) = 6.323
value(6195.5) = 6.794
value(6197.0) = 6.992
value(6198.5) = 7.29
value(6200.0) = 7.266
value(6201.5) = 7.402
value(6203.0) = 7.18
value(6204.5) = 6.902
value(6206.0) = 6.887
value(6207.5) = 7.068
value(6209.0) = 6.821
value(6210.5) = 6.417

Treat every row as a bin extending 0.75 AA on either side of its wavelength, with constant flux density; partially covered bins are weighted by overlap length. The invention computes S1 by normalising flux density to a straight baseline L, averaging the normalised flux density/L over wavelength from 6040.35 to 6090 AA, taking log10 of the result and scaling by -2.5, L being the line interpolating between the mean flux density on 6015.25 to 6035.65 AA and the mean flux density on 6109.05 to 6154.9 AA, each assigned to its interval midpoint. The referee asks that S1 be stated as 0.06 mag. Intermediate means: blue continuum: 7.34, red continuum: 6.9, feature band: 6.8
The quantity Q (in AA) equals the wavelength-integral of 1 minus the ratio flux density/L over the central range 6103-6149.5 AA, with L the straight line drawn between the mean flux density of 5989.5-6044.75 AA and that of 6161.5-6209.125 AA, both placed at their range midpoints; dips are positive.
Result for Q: -1.3 AA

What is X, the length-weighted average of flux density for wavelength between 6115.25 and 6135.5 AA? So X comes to 6.98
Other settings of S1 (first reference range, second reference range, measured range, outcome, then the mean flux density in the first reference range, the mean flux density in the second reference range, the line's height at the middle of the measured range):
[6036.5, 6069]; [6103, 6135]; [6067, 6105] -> 0.03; 6.9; 6.92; 6.91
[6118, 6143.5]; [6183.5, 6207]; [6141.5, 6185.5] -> 0.03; 6.91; 6.8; 6.85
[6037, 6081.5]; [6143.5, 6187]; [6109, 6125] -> -0.04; 6.82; 6.67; 6.74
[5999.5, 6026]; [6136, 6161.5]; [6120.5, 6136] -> -0.03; 6.9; 6.72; 6.74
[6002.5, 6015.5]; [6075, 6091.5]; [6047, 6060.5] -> -0.09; 6.34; 6.67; 6.54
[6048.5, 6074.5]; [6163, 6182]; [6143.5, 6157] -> -0.02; 7.08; 6.53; 6.64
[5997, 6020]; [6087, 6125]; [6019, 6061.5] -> -0.03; 6.73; 6.84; 6.77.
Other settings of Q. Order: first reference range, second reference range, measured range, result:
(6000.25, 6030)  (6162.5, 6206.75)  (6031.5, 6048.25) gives 0.61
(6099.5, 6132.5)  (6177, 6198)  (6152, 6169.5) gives 1.13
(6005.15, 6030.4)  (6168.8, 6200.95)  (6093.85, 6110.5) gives -0.05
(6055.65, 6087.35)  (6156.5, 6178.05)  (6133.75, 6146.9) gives -0.60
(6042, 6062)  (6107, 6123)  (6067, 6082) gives 0.39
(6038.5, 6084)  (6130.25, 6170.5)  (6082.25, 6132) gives -1.20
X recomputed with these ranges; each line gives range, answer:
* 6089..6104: 6.75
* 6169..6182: 6.68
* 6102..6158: 6.85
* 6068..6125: 6.82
